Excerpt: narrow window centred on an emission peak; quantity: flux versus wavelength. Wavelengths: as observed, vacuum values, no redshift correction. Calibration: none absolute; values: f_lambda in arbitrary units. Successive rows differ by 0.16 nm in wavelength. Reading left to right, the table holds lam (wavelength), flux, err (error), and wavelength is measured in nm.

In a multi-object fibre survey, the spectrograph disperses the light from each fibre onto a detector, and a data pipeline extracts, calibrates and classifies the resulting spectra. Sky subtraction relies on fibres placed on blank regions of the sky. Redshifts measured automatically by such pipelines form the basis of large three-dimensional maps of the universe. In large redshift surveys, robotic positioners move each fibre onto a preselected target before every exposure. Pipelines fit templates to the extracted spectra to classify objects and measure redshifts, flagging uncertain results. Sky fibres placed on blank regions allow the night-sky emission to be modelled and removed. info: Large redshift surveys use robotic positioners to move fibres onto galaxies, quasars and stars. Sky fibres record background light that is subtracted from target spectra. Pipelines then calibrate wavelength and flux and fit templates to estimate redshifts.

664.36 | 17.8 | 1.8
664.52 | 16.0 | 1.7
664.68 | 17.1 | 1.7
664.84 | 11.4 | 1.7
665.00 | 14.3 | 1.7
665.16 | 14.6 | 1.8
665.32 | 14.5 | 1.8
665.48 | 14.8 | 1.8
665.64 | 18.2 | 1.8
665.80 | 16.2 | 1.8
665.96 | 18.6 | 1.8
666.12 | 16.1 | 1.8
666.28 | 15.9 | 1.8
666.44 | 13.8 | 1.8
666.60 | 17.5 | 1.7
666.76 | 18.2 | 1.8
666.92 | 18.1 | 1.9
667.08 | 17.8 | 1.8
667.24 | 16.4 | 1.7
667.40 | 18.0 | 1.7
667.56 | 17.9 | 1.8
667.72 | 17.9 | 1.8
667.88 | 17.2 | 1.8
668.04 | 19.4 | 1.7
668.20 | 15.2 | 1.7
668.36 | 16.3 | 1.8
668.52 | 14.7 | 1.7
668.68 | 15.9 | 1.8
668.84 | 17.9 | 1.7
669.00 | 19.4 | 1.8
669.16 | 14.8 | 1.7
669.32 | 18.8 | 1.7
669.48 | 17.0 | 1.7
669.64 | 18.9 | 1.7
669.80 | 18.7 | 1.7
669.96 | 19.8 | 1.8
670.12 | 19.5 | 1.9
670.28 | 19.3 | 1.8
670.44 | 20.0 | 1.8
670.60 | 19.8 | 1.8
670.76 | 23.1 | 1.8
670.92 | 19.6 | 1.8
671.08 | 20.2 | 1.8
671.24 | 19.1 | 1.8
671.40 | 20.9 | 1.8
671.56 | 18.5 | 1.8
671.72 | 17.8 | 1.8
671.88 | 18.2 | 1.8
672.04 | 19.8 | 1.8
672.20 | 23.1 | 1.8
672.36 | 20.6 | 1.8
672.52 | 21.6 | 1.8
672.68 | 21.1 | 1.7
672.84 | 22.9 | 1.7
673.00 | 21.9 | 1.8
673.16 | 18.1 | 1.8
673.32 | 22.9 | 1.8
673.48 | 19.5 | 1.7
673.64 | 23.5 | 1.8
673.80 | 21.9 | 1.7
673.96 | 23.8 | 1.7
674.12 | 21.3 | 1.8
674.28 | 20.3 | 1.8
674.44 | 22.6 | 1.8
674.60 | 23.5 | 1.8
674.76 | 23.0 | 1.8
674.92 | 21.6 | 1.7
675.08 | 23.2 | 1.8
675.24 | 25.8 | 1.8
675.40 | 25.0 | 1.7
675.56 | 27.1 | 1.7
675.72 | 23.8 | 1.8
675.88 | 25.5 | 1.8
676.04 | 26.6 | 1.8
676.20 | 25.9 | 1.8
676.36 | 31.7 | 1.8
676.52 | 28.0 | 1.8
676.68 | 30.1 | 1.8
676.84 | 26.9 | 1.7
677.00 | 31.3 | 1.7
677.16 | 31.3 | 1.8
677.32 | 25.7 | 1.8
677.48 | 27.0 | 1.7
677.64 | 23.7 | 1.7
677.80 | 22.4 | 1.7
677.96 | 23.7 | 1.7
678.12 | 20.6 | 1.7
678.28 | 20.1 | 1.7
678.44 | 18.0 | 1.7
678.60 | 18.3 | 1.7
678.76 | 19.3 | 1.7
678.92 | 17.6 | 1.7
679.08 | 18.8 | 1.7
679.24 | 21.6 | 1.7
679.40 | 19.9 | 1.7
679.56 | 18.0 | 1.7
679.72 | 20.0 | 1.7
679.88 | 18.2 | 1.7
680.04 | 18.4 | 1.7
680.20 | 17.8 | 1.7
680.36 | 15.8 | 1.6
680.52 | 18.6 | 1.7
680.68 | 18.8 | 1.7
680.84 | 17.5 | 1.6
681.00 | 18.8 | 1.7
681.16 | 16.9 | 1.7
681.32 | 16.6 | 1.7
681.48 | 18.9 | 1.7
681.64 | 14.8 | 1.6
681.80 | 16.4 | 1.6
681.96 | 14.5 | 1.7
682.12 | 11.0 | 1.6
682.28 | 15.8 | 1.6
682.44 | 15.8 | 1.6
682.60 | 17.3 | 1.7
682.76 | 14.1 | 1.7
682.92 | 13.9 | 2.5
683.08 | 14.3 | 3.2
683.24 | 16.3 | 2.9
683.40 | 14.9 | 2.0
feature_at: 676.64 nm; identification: C III] 1909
